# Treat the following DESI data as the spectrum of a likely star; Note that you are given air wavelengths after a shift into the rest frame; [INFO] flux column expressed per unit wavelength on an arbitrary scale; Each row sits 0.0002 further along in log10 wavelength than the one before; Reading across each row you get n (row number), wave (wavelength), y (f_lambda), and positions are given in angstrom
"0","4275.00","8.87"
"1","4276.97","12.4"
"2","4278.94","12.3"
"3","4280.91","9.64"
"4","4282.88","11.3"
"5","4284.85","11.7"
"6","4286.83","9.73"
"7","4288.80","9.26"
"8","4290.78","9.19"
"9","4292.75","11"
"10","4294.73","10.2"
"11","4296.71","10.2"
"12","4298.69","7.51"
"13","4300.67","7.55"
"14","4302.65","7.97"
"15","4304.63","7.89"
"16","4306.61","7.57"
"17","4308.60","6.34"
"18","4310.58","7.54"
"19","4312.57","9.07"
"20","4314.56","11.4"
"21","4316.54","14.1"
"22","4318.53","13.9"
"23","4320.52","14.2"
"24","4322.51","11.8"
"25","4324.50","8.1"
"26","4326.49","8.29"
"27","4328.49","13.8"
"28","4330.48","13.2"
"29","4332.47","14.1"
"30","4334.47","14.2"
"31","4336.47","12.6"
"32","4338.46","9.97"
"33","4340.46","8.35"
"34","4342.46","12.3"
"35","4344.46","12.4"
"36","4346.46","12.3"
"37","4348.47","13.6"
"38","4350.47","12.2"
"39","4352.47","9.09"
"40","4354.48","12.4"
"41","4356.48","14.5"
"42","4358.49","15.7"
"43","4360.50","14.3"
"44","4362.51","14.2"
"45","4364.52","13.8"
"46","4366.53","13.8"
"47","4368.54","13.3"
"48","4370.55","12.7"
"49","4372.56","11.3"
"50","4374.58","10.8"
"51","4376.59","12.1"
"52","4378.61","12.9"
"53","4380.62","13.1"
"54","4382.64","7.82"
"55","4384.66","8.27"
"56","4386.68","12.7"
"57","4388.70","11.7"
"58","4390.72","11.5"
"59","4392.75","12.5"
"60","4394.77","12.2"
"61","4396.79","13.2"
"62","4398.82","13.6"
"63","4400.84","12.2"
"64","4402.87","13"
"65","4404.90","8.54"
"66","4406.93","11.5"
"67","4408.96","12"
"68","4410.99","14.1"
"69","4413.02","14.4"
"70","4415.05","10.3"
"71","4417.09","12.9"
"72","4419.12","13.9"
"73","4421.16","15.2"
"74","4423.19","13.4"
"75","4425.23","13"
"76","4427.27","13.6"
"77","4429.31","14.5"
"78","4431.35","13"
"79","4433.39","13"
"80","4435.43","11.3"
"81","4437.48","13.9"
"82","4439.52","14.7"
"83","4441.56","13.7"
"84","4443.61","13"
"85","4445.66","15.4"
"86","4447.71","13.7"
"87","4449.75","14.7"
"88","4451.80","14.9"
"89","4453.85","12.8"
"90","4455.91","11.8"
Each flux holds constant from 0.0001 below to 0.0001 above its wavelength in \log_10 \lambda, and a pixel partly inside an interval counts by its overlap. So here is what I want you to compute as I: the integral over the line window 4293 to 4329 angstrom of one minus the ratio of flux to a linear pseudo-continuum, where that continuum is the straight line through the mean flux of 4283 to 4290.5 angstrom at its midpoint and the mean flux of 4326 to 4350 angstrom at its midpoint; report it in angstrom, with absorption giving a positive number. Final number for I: 4.37 angstrom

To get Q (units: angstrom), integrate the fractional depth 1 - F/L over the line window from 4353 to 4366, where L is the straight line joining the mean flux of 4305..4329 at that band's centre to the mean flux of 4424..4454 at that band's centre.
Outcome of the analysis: -2.72 angstrom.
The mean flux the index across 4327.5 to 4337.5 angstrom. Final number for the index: 13.6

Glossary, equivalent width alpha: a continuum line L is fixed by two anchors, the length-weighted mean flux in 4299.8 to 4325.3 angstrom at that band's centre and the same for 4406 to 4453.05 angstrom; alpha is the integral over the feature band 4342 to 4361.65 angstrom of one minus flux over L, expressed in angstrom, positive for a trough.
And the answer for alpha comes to -3.3 angstrom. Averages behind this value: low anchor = 9.83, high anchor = 13.5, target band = 12.9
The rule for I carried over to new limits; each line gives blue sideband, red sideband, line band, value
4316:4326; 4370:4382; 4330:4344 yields 0.03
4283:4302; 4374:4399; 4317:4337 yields -3.99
